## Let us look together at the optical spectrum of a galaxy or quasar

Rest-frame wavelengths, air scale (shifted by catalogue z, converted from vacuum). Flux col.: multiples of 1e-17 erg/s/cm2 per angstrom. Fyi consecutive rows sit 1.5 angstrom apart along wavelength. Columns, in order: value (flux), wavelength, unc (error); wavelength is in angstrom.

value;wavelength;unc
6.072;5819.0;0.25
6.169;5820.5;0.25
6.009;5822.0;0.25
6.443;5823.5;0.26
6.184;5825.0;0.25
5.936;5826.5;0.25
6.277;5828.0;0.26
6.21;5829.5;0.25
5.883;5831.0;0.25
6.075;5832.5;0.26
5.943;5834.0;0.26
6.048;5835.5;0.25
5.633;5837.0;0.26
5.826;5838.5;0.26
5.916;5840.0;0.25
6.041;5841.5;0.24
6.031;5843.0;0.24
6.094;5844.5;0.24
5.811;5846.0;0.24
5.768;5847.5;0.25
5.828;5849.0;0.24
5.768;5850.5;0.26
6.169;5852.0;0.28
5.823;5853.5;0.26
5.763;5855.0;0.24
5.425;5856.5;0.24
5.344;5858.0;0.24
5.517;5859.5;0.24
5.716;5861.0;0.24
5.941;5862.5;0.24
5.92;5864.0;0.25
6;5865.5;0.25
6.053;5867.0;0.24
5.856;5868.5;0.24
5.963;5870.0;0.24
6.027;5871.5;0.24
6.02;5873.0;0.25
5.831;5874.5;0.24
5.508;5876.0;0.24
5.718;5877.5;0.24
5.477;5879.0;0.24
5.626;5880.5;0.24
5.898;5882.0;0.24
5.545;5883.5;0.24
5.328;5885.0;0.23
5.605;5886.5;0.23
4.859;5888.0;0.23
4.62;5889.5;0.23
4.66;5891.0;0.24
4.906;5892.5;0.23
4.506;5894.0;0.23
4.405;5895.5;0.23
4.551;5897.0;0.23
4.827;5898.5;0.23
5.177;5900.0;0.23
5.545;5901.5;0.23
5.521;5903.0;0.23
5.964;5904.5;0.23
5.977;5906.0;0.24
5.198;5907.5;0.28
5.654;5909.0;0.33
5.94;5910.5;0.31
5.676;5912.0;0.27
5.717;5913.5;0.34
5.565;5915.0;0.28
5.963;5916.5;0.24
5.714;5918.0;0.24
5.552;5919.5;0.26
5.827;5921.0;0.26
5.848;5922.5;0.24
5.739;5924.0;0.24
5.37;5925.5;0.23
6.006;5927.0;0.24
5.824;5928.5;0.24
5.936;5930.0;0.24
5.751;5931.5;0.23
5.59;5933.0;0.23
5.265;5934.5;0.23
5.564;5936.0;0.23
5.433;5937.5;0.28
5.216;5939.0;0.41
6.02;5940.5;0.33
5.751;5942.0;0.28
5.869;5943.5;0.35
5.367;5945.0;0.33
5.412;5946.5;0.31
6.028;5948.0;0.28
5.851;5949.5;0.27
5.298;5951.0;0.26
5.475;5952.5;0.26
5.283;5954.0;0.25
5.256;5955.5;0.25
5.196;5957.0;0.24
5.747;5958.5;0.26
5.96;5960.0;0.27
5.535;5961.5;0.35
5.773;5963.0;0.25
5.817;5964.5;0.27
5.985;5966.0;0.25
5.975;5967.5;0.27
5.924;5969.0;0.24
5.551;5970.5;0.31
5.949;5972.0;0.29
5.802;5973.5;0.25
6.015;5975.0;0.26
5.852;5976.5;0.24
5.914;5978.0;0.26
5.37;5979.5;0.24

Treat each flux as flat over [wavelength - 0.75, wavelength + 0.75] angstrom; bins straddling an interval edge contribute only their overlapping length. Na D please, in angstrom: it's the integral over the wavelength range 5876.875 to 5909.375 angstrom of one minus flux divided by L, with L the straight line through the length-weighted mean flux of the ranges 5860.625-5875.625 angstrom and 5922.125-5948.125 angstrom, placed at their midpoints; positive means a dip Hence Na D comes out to 3.23 angstrom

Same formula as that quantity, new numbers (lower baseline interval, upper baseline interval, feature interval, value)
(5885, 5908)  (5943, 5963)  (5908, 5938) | -2.15 angstrom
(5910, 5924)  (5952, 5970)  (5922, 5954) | 0.40 angstrom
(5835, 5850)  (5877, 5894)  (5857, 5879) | -1.15 angstrom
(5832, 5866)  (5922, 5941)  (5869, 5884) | 0.03 angstrom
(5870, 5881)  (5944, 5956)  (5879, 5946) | 1.89 angstrom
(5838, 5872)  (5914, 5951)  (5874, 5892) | 1.28 angstrom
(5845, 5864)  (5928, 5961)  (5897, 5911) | 0.47 angstrom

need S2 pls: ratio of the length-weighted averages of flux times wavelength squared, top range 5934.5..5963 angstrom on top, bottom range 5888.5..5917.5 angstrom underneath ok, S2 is 1.07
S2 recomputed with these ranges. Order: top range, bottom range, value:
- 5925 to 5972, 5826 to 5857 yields 0.99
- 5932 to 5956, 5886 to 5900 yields 1.18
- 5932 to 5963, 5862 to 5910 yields 1.04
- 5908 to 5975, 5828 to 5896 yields 1.03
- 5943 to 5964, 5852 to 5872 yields 0.99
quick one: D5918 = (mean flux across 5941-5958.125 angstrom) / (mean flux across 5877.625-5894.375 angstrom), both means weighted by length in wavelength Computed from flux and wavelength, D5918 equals 1.1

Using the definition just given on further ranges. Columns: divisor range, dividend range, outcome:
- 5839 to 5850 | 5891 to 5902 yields 0.81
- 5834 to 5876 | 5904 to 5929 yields 0.98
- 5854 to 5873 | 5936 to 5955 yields 0.96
